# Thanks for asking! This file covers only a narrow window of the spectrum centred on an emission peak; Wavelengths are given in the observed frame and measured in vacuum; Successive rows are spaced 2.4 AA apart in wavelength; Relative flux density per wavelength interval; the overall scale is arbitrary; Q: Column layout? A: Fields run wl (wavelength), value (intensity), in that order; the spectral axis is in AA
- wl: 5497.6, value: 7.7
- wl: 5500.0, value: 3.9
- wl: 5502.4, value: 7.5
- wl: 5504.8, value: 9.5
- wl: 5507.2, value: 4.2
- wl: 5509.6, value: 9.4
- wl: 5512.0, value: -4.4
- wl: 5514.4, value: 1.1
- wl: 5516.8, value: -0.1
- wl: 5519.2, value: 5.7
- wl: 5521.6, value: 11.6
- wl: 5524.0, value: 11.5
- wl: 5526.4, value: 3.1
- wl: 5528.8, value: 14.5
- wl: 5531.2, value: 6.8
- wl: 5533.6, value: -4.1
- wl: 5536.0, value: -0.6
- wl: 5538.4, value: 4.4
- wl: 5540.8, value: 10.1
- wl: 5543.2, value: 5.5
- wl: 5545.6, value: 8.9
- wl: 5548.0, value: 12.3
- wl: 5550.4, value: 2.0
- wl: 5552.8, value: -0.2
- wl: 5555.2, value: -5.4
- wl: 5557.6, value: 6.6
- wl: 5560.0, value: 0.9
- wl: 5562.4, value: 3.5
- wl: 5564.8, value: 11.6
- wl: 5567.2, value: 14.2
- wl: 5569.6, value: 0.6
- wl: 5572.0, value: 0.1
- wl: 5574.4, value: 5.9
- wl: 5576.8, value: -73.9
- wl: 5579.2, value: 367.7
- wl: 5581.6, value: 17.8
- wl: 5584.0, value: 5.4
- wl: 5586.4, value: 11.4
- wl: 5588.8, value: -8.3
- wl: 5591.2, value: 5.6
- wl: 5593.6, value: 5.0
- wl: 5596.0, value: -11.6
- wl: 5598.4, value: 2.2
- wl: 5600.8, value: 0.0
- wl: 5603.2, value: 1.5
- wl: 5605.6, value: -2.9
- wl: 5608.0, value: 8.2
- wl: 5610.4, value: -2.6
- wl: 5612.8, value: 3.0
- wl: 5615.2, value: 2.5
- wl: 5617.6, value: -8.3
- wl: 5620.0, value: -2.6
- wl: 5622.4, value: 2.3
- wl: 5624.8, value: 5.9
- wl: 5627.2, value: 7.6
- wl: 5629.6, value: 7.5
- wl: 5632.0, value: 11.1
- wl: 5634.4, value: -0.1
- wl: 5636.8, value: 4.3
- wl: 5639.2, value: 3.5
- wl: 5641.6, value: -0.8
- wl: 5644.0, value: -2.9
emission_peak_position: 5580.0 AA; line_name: Mg II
